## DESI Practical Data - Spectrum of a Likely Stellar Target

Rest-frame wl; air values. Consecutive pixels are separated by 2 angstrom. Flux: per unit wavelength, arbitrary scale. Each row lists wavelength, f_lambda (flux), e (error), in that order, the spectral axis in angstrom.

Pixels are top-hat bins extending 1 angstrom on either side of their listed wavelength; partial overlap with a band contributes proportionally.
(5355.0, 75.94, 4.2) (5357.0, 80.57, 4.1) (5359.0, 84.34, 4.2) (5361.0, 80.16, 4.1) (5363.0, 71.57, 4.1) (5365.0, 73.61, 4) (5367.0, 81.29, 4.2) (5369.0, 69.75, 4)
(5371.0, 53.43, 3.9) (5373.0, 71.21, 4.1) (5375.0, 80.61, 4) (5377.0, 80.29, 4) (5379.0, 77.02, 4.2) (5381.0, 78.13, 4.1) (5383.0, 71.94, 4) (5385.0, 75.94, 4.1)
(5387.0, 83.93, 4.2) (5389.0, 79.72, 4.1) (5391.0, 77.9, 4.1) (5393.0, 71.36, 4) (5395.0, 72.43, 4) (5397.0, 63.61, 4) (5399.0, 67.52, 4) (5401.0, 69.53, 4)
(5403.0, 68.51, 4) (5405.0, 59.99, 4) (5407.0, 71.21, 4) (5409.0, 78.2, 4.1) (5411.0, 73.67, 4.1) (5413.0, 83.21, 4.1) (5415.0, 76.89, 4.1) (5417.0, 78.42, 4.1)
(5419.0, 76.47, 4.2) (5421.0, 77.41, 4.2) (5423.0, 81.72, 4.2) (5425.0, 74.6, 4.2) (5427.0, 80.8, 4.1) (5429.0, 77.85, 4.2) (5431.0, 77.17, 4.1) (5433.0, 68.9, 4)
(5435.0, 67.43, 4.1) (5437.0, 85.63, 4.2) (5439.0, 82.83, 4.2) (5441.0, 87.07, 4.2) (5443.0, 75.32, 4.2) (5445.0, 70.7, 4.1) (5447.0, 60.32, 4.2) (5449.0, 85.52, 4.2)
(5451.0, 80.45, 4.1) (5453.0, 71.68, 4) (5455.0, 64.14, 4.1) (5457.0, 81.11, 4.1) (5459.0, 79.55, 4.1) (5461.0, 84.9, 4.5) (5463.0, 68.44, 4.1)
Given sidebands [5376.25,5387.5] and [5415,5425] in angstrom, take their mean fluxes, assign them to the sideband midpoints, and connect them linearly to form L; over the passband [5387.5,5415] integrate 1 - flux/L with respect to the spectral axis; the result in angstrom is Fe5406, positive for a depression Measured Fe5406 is 1.9 angstrom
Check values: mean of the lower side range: 77.6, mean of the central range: 72.5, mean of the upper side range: 78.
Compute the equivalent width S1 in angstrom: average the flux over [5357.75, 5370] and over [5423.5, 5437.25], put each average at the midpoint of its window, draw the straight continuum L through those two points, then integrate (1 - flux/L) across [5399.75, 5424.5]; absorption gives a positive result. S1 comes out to 0.5 angstrom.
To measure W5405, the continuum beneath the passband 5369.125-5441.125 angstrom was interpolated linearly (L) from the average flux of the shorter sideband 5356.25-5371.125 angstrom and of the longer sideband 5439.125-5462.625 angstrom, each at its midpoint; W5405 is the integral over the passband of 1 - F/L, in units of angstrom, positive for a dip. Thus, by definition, 1.0 angstrom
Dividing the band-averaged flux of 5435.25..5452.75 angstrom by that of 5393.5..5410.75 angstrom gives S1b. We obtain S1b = 1.12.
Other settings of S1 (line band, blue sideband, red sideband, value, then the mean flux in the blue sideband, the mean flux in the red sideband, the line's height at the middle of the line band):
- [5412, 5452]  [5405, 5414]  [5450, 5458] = -1.6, 74.7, 74.3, 74.5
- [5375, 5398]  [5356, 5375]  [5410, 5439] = -0.1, 74.3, 77.4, 75.4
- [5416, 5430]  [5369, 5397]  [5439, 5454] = -0.5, 74.3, 76.3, 75.6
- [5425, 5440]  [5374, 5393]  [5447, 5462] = 0.1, 78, 77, 77.3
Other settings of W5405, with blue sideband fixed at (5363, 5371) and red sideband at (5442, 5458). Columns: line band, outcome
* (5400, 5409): 0.5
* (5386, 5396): -0.7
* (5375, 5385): -0.7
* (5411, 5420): -0.7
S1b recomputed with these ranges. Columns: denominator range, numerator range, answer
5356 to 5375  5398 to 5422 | 0.99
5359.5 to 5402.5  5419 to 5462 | 1.04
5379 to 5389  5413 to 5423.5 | 1.01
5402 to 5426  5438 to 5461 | 1.02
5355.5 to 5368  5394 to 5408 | 0.86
